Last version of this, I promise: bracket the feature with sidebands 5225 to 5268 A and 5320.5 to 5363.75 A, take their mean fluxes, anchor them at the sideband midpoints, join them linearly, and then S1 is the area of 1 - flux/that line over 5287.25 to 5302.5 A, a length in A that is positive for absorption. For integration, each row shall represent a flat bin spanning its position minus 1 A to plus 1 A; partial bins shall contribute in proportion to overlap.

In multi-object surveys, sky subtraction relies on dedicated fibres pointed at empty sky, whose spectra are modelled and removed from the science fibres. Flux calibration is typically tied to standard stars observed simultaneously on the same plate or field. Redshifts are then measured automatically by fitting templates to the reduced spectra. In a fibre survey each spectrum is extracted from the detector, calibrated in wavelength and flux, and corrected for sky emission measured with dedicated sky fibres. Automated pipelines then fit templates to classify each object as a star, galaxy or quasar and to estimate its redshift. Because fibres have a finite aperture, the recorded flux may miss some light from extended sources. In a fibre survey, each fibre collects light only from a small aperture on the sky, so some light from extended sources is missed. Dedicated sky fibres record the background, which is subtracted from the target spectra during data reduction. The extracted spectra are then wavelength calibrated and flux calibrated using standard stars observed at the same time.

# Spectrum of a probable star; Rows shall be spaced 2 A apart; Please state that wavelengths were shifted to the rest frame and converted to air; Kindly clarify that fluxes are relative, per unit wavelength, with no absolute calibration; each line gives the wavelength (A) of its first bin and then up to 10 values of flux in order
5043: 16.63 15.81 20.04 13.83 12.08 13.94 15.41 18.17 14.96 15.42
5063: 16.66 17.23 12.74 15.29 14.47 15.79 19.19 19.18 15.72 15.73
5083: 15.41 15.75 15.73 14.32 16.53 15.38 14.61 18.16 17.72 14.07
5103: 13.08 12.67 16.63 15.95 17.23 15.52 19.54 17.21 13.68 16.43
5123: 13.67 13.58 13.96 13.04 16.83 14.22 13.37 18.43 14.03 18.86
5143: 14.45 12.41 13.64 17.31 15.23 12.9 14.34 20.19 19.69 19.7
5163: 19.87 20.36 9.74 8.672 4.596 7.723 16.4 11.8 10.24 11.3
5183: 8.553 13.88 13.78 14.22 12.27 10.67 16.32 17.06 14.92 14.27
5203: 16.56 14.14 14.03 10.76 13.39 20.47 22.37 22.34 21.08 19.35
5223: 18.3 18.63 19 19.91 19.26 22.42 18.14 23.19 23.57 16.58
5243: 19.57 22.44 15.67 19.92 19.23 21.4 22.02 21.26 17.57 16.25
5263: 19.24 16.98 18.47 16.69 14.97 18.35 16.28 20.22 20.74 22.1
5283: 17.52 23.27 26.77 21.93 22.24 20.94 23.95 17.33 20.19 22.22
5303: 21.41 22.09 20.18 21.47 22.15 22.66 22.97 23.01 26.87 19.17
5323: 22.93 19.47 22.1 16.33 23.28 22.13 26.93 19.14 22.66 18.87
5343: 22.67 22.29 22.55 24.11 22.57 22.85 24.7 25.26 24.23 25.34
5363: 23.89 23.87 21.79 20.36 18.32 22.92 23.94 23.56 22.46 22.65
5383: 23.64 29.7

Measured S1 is -0.36 A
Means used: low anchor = 19.6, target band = 21.5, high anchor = 22.5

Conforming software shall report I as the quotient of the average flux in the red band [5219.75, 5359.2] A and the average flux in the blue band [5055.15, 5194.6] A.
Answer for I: 1.40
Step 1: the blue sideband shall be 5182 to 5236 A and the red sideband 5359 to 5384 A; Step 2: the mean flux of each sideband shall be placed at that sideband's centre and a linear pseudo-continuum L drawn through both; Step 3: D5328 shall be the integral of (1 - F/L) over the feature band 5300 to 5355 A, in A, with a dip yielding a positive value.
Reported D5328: -2.6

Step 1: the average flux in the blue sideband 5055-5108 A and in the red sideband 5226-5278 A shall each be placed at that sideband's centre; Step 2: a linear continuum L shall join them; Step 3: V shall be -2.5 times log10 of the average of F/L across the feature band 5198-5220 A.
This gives 0.10 mag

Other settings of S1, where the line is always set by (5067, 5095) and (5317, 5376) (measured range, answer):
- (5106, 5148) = 4.0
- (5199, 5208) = 2.0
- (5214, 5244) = -1.1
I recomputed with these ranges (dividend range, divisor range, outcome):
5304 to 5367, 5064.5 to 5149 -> 1.45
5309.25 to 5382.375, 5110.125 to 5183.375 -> 1.54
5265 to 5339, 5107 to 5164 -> 1.32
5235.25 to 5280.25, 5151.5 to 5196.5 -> 1.41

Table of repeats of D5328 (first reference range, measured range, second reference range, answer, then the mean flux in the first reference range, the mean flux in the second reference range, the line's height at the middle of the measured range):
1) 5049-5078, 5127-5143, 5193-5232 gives 1.1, 15.7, 17.3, 16.5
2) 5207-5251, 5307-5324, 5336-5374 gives -0.8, 19.2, 22.5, 21.5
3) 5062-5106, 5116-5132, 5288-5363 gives 1.9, 15.7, 22.2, 16.8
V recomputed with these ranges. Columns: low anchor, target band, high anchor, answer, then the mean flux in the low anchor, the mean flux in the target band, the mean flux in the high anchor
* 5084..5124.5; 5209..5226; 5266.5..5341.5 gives -0.01 mag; 15.7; 19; 21.1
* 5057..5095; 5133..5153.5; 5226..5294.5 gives 0.15 mag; 15.9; 15.1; 19.9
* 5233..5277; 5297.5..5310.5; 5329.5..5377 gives -0.01 mag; 19.1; 21.1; 22.8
